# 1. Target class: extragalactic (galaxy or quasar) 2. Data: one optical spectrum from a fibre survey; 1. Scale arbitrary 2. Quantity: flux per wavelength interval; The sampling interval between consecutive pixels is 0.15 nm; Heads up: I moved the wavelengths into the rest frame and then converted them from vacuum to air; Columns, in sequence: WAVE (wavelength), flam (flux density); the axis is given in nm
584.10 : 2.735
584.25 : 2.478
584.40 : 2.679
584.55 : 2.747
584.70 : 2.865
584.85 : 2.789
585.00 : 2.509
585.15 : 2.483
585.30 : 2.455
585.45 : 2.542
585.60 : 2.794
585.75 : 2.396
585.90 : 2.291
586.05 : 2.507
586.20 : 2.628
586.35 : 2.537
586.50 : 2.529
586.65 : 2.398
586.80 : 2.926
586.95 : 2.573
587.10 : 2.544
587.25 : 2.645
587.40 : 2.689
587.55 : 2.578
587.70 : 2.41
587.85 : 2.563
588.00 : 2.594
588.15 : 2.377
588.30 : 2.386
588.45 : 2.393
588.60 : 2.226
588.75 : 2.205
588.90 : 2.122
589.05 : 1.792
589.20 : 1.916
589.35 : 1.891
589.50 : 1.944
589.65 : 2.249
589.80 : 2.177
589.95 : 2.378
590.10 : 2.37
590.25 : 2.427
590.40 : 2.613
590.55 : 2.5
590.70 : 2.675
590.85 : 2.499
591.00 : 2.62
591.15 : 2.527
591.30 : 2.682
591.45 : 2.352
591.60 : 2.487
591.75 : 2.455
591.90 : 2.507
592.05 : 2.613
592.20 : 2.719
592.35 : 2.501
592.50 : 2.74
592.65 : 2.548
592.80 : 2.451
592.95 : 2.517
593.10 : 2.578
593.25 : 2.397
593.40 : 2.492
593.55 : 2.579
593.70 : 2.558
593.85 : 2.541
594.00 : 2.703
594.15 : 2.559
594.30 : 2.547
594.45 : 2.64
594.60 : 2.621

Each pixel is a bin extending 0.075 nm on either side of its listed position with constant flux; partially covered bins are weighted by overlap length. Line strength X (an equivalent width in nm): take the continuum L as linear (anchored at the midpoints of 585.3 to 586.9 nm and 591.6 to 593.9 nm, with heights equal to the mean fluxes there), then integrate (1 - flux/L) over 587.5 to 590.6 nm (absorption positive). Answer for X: 0.32 nm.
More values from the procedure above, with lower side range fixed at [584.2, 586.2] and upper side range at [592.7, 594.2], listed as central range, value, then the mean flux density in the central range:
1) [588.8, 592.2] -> 0.255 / 2.36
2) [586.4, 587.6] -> -0.017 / 2.61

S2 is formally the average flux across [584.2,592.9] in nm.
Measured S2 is 2.47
